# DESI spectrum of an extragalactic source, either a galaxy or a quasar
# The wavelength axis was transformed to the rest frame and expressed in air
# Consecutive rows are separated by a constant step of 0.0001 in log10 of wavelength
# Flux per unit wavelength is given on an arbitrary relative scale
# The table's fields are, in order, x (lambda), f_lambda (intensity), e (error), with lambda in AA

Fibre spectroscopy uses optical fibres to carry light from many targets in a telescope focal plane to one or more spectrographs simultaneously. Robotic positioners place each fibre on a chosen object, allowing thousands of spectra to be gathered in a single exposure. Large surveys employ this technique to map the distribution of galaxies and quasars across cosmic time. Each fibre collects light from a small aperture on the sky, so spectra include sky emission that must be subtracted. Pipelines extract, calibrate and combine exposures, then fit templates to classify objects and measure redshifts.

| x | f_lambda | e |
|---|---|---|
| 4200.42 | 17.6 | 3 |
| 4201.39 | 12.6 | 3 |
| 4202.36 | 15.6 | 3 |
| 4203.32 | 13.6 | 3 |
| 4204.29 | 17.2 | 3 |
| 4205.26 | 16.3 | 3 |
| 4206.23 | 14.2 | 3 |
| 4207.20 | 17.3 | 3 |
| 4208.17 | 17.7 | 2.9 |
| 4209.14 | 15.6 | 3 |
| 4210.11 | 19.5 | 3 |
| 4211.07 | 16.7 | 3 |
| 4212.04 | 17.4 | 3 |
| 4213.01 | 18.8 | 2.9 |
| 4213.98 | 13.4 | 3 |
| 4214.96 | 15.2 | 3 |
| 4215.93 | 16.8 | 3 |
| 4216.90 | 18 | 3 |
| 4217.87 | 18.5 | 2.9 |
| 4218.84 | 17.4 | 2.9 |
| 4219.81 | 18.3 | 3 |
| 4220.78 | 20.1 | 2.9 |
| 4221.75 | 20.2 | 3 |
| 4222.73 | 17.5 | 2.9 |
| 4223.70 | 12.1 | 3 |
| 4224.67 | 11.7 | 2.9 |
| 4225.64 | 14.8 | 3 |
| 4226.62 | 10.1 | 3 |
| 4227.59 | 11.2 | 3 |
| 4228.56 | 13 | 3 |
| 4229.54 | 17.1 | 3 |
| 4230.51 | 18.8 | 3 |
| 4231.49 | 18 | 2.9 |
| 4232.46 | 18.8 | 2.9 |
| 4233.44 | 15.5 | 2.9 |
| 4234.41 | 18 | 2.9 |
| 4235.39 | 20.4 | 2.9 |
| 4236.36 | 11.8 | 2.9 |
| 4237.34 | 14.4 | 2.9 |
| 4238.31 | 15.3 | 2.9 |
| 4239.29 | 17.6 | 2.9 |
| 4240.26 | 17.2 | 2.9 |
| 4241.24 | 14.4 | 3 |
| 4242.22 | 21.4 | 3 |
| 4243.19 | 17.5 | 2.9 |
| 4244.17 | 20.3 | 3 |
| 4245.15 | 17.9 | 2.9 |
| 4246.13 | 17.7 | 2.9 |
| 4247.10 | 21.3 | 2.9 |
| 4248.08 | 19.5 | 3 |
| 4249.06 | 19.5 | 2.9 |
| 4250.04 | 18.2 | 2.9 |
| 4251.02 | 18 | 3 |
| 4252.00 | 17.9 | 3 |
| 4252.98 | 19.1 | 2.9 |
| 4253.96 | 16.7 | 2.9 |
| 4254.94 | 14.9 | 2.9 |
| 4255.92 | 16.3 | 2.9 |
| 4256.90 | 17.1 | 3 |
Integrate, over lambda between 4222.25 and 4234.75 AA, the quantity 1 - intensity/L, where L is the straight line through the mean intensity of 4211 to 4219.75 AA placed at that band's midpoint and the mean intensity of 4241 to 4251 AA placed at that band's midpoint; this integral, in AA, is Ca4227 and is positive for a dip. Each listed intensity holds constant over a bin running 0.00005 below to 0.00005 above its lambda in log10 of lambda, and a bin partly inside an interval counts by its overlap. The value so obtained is 1.90 AA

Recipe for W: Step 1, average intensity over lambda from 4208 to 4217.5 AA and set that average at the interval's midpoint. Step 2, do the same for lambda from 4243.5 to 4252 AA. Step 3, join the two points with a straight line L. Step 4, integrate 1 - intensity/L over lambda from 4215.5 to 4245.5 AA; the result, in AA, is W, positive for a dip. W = 2.3 AA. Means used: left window 16.9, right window 18.9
